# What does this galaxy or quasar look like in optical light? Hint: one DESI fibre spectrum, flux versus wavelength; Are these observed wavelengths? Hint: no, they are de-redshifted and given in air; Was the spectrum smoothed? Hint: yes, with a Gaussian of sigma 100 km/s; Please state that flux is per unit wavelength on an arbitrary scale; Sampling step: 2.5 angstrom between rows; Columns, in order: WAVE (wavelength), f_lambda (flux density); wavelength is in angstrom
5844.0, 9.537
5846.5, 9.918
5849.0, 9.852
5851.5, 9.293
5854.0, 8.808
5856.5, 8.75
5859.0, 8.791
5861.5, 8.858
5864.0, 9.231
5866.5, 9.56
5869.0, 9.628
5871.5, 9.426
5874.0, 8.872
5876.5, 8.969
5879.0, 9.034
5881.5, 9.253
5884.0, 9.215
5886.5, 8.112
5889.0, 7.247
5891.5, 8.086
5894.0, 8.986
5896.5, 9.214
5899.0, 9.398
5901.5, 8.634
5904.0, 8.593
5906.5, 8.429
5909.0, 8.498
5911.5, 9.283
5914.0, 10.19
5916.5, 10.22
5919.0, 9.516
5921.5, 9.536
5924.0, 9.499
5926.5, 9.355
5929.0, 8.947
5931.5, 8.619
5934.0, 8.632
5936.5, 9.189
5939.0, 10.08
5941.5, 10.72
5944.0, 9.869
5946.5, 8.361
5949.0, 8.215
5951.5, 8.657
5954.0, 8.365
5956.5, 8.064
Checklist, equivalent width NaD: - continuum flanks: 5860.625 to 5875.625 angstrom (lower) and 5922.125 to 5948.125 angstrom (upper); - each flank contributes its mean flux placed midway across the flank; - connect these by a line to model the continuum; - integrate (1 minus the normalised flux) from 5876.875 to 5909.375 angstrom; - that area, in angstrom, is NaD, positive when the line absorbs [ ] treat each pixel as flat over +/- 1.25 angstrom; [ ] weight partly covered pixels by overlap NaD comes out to 2.1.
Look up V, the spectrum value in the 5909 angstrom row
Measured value 8.498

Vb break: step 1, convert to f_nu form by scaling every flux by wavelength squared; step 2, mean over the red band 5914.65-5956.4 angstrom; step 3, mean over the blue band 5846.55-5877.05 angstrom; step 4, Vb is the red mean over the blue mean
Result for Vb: 1.03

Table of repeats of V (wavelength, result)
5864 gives 9.231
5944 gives 9.869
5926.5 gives 9.355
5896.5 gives 9.214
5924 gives 9.499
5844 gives 9.537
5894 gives 8.986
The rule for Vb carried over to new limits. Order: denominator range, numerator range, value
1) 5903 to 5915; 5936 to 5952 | 1.05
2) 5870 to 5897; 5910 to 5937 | 1.08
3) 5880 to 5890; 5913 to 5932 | 1.13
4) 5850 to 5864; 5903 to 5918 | 1.05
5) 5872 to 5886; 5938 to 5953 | 1.05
